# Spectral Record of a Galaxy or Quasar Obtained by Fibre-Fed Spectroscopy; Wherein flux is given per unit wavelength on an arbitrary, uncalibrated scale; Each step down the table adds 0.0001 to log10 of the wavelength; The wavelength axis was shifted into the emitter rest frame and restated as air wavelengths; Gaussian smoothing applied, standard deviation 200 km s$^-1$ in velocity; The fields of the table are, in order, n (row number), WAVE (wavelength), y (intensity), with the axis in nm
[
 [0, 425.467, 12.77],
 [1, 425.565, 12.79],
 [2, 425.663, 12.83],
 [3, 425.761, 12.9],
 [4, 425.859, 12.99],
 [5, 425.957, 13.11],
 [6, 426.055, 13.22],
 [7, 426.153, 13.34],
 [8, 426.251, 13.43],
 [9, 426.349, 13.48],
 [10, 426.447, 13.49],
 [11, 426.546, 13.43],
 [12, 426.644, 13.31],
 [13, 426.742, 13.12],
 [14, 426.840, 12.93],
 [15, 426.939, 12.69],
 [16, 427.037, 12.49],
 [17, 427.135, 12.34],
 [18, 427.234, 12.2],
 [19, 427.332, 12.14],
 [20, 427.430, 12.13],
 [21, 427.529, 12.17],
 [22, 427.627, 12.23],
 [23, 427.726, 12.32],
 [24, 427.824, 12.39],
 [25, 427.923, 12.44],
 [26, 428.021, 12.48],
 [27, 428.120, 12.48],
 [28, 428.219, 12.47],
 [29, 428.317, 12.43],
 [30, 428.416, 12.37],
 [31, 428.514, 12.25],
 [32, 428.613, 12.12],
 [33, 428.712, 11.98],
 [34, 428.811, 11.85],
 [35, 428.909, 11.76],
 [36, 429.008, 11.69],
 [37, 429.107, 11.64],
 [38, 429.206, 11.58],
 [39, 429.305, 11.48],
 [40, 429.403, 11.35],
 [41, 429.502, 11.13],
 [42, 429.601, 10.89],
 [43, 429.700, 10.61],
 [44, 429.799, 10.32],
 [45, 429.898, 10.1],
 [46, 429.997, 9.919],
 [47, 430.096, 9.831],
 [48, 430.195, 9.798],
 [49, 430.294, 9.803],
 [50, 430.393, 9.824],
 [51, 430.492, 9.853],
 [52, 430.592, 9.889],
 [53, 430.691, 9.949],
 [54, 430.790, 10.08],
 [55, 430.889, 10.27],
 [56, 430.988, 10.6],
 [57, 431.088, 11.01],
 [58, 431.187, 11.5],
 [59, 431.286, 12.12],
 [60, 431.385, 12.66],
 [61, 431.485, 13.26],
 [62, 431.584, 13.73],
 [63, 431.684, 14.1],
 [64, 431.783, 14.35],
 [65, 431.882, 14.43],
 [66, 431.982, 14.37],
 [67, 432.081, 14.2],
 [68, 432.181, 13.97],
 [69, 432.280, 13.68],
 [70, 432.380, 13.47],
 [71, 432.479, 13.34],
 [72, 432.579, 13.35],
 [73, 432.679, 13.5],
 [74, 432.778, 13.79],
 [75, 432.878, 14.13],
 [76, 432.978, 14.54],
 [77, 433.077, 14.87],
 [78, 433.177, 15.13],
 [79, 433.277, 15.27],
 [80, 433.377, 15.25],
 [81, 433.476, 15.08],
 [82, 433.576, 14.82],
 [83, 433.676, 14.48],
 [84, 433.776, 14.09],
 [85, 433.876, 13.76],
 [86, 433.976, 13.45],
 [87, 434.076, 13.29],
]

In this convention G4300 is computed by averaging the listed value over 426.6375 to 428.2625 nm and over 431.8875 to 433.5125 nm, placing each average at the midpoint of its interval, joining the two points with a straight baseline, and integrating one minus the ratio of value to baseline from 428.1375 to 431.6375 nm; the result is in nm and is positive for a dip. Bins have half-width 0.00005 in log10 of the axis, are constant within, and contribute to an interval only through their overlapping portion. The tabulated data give 0.543 nm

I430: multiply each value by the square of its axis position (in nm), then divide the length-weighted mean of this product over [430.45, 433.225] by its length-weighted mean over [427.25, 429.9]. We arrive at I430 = 1.1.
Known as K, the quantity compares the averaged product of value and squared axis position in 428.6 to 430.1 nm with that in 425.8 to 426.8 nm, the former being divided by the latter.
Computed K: 0.9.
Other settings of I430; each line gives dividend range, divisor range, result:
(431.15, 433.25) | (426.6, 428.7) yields 1.13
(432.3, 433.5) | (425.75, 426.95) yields 1.11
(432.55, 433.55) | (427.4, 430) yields 1.26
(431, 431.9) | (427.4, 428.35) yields 1.06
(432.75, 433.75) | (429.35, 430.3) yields 1.44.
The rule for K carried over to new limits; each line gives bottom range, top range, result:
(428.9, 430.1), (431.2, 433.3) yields 1.28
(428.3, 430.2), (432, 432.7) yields 1.23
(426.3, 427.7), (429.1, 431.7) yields 0.88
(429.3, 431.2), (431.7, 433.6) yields 1.39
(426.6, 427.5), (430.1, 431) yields 0.81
